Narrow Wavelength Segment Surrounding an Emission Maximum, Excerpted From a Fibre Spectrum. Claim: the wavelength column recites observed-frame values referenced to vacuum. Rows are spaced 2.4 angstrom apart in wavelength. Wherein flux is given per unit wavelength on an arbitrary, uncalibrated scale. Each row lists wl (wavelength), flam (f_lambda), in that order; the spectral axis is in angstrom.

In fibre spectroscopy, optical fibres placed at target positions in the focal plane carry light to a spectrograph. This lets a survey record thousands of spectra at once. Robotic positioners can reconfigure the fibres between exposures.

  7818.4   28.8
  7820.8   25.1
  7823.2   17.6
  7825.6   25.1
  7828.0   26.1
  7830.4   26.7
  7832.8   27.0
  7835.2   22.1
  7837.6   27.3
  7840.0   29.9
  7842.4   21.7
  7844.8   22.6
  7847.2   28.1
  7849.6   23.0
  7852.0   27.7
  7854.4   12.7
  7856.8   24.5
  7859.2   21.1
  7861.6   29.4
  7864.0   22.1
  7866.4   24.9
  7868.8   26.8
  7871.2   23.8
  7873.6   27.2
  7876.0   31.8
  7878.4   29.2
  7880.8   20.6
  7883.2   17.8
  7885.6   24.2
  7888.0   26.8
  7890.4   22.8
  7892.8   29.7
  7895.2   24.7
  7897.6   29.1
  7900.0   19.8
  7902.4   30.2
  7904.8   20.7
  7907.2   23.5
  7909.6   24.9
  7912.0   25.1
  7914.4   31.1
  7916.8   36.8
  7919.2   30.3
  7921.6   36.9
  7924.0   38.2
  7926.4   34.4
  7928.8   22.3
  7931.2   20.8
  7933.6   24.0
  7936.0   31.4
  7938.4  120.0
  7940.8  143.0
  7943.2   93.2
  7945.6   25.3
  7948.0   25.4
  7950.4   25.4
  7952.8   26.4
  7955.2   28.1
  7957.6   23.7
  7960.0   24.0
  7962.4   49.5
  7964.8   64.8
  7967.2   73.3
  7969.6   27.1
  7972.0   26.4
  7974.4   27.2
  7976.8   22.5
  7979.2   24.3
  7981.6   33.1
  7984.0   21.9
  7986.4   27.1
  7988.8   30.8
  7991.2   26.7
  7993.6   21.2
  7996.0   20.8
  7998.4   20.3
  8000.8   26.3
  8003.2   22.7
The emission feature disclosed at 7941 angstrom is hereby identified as Halpha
